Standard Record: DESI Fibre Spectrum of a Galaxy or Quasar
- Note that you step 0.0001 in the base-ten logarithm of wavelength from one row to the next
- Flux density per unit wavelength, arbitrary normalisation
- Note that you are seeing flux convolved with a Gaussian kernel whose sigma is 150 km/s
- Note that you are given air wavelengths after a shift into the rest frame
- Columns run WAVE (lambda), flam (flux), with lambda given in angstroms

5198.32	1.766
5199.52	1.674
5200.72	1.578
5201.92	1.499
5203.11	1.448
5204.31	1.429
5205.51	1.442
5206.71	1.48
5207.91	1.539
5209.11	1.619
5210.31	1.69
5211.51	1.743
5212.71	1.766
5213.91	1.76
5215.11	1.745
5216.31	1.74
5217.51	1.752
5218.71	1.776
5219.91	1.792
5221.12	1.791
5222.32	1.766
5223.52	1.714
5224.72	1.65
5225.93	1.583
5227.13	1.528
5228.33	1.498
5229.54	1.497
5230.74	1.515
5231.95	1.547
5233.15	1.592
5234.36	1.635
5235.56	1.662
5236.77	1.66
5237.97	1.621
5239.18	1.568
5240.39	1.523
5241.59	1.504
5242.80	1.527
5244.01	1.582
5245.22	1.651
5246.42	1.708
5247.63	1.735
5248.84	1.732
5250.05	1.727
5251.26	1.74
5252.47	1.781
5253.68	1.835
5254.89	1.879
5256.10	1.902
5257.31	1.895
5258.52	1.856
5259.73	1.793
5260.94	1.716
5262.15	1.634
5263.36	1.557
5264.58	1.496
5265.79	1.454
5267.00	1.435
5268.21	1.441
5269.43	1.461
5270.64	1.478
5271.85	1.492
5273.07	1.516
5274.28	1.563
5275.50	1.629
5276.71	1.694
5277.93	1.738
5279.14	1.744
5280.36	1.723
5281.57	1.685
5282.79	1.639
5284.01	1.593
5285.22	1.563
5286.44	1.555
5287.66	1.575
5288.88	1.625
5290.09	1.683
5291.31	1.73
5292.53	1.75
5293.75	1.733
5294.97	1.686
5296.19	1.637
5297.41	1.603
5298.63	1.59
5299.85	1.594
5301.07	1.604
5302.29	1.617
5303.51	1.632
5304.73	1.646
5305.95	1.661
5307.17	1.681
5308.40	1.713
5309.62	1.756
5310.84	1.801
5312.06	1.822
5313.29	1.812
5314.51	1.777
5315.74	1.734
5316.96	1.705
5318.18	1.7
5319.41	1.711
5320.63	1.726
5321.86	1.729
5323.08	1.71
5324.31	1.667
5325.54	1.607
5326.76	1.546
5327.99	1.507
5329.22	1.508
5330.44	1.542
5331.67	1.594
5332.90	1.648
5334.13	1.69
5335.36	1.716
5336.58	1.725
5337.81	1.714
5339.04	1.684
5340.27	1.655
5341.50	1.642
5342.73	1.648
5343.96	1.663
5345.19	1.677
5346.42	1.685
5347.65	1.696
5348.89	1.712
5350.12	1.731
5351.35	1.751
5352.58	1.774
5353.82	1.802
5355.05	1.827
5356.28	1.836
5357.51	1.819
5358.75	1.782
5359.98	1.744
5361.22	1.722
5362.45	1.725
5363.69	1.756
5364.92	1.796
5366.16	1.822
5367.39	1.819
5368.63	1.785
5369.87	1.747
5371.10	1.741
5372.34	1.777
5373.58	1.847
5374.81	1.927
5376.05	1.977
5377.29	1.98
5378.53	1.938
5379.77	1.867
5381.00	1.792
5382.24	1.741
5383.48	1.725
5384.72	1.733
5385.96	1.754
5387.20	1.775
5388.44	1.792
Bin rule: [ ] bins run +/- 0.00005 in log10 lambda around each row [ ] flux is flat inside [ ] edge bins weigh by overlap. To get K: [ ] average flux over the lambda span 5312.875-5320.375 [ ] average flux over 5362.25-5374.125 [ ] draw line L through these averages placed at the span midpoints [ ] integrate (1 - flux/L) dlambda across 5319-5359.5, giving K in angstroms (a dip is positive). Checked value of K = 1.59 angstroms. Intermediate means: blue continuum 1.74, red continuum 1.78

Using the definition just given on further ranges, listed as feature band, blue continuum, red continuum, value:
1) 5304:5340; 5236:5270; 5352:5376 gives 1.24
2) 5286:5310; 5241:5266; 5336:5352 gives 0.62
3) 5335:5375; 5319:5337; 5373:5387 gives -0.07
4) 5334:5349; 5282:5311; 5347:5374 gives 0.45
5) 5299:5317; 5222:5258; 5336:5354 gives -0.17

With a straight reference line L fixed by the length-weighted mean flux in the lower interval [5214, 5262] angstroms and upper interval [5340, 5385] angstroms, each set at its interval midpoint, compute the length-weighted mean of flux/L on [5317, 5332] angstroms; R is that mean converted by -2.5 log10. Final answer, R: 0.07 mag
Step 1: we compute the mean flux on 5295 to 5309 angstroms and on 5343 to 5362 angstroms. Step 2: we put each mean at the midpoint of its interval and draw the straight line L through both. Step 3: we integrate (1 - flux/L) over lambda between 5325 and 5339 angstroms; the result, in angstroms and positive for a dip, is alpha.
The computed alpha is 0.67 angstroms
